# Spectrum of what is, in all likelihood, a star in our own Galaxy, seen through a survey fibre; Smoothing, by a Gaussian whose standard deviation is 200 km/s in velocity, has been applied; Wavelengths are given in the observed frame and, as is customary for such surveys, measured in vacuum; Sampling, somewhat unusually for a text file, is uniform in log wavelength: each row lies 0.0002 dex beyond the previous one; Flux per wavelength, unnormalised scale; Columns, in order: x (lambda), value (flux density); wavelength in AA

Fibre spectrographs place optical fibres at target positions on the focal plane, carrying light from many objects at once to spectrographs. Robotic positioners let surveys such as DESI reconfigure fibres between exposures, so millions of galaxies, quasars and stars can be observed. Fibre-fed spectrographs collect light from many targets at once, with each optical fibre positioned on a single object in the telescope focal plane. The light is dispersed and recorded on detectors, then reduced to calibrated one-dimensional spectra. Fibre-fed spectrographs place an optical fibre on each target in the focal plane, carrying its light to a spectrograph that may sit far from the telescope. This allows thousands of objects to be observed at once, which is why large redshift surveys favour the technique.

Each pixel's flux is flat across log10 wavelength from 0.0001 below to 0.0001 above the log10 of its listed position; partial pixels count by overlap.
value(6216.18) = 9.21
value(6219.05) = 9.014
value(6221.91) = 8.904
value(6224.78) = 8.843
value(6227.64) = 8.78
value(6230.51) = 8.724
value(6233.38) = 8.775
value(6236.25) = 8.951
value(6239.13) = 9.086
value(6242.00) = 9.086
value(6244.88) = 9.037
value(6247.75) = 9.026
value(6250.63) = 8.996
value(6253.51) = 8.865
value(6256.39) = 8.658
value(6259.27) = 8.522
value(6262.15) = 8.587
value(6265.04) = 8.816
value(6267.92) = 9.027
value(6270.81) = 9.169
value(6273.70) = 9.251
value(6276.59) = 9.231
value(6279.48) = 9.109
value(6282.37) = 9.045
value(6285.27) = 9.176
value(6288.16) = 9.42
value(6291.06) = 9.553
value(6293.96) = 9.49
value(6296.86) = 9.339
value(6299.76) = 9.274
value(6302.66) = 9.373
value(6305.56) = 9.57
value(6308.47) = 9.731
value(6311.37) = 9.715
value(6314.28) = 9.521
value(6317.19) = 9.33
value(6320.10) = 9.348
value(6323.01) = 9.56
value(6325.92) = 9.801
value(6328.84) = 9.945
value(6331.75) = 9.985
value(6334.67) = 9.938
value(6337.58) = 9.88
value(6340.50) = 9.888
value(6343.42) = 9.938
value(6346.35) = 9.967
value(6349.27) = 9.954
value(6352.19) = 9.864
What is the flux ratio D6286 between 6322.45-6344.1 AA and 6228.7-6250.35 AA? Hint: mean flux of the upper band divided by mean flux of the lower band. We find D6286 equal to 1.10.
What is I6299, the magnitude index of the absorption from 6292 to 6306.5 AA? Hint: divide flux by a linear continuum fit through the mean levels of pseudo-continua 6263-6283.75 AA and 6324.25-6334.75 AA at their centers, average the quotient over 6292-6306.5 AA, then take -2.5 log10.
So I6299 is 0.01 mag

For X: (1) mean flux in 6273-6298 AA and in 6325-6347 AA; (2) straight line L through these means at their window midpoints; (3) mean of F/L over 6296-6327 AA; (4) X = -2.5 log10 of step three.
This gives 0.01 mag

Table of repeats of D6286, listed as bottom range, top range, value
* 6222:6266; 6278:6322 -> 1.06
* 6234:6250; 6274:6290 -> 1.02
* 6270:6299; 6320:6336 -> 1.06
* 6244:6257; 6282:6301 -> 1.05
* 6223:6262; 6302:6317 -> 1.08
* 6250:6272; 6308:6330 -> 1.09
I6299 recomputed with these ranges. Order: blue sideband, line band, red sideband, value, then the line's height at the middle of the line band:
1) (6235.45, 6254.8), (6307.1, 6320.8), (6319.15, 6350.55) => 0.01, 9.65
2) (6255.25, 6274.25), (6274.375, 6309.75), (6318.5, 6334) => -0.01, 9.24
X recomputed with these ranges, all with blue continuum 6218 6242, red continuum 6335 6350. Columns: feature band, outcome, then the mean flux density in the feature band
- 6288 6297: 0.00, 9.46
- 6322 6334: 0.00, 9.84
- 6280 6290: 0.02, 9.22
